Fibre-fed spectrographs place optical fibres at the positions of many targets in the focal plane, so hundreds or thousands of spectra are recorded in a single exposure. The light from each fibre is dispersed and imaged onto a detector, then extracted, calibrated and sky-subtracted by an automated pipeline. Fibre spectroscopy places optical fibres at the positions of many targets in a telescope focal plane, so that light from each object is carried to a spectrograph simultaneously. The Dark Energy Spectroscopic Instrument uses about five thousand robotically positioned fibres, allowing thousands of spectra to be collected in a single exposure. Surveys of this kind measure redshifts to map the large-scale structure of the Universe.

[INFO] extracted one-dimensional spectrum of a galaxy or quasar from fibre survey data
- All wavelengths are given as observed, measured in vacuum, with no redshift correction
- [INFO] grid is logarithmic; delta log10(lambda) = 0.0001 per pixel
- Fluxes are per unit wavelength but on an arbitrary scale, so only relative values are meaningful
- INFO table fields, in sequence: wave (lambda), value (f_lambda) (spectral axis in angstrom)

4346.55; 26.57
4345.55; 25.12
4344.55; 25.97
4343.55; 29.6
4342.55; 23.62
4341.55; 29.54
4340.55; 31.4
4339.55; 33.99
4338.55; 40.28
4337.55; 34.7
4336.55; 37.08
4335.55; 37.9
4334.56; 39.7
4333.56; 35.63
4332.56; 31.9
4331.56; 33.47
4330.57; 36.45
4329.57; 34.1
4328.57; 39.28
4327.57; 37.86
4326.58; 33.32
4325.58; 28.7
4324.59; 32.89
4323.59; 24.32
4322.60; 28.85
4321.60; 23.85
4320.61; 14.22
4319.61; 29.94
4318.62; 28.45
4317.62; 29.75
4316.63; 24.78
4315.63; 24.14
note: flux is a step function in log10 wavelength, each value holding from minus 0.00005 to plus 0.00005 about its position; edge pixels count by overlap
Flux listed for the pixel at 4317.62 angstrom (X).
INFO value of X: 29.75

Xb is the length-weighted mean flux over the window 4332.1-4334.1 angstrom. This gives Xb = 33.8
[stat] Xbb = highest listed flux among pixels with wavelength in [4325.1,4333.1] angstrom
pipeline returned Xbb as 39.28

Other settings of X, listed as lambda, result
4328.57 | 39.28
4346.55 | 26.57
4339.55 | 33.99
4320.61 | 14.22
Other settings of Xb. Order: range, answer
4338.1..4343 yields 31.7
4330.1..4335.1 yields 35.5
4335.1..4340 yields 36.8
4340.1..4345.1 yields 28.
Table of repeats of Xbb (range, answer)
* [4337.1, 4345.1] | 40.28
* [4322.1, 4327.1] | 33.32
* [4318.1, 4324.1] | 29.94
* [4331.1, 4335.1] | 39.7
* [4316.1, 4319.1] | 29.75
